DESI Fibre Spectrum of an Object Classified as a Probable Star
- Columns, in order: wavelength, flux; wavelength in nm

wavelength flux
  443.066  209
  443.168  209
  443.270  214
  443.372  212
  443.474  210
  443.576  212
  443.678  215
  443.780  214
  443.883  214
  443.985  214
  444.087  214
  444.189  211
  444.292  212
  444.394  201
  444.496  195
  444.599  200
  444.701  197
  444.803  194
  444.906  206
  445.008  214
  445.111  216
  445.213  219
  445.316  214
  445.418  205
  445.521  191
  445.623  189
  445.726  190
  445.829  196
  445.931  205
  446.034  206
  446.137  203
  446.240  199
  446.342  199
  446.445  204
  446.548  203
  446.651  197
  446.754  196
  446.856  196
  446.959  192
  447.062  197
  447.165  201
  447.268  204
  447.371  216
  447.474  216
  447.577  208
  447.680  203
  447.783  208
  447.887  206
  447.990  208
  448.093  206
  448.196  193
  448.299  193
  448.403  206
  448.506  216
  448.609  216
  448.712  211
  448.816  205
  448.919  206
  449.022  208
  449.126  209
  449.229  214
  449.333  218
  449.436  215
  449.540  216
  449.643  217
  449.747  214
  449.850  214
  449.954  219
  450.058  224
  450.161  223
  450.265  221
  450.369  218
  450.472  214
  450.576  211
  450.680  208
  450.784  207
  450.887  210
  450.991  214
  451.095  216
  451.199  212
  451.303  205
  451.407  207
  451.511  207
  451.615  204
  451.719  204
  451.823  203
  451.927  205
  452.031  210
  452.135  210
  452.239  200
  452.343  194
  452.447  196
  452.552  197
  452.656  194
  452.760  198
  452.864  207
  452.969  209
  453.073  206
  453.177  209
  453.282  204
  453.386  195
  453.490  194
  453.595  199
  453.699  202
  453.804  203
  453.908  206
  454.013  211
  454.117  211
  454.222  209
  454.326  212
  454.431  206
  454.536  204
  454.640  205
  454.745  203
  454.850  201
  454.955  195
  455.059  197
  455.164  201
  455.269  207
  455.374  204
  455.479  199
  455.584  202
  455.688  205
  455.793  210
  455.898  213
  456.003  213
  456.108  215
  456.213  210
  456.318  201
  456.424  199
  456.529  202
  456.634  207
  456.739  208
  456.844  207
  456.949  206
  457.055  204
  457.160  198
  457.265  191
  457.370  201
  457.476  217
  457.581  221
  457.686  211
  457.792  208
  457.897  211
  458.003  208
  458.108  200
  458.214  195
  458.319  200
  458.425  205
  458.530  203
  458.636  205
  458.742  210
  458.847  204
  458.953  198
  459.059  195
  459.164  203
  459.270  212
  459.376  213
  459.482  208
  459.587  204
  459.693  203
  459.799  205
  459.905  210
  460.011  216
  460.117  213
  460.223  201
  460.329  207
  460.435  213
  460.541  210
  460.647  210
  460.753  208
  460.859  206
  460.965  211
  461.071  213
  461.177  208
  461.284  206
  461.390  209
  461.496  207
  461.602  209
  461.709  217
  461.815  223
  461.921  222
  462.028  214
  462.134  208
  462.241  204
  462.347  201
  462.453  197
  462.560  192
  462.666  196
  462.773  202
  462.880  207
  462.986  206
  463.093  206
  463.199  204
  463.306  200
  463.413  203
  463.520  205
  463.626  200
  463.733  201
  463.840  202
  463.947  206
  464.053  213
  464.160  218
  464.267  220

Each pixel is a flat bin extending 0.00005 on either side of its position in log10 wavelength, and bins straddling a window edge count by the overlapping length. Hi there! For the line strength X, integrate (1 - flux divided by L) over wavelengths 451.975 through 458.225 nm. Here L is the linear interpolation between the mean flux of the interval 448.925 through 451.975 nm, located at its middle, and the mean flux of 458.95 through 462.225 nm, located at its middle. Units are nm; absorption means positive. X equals 0.190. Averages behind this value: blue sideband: 212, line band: 204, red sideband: 209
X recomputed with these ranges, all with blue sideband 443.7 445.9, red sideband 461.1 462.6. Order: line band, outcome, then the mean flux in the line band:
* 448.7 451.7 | -0.09 nm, 213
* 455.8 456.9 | 0.00 nm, 208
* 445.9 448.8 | 0.03 nm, 204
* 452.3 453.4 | 0.03 nm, 201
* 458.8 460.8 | 0.01 nm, 207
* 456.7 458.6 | 0.02 nm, 205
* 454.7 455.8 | 0.03 nm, 202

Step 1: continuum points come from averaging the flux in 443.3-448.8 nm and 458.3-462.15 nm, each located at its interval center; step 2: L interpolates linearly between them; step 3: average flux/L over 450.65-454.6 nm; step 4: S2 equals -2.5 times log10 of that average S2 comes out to 0.01 mag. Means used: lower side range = 205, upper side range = 208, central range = 205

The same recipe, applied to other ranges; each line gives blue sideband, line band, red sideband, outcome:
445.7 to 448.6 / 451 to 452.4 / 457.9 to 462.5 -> -0.01 mag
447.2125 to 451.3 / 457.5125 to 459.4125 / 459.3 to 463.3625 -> 0.01 mag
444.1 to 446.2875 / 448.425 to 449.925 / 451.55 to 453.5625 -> -0.05 mag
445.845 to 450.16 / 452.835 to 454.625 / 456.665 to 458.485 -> 0.01 mag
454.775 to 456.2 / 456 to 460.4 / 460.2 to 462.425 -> 0.01 mag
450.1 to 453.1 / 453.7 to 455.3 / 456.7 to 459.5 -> 0.01 mag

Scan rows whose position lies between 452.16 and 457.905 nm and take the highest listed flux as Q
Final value 221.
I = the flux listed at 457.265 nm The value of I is 191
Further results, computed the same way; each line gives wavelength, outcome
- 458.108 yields 200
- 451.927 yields 205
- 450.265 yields 221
